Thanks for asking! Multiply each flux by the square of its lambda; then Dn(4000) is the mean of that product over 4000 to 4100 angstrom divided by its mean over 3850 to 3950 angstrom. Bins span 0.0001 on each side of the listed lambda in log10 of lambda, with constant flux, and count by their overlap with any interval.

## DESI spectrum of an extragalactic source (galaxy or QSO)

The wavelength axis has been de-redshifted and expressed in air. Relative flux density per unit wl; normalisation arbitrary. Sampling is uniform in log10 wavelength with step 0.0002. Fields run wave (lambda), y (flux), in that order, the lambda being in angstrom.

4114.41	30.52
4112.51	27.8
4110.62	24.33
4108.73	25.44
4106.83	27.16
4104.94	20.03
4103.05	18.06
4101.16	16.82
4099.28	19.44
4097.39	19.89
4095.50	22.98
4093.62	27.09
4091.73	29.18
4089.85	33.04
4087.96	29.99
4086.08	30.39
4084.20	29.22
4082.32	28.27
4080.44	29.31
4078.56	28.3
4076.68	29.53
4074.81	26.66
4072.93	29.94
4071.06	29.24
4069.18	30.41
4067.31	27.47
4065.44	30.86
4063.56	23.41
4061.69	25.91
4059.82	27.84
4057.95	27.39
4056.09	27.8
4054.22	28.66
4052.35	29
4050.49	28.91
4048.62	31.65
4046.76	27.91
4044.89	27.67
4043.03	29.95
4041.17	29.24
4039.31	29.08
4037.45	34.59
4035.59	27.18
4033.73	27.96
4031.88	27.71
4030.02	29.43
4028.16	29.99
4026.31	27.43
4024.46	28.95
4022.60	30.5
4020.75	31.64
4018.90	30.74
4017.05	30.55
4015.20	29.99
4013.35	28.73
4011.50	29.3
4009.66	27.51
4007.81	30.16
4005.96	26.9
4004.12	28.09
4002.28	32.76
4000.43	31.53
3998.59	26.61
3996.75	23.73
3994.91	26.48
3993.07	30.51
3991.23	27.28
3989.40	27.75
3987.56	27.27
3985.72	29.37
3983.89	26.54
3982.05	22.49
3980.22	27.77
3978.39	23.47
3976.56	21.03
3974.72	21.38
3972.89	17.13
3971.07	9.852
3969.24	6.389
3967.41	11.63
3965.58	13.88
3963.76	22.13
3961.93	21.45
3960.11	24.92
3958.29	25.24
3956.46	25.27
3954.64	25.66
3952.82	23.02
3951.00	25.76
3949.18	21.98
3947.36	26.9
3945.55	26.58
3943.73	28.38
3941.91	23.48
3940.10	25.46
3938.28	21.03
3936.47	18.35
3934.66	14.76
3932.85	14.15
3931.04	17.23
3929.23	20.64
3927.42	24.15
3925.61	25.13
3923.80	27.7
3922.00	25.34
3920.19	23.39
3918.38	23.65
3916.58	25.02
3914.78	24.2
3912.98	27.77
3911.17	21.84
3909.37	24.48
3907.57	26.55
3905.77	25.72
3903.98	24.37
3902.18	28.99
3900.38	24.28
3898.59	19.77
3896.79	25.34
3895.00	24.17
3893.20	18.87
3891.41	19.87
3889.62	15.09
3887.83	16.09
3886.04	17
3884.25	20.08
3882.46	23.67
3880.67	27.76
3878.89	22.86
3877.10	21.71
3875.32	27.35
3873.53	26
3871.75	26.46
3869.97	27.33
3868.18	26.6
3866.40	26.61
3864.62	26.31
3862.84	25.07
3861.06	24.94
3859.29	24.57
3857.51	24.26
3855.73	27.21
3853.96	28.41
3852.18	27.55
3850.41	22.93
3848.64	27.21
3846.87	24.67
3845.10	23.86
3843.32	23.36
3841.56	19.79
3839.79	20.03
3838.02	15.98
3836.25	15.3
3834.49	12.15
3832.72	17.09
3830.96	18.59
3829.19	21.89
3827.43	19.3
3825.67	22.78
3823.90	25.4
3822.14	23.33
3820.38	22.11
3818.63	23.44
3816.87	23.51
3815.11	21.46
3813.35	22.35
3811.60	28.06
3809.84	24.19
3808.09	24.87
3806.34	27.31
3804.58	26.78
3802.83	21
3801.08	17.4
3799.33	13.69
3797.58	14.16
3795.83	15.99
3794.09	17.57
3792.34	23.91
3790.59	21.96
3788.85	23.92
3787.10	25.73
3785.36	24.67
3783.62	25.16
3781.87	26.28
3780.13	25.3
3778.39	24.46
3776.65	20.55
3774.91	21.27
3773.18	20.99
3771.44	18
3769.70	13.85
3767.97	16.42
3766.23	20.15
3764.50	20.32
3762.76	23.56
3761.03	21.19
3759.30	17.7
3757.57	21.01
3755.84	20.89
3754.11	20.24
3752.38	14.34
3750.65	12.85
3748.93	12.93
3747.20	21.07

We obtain 1.31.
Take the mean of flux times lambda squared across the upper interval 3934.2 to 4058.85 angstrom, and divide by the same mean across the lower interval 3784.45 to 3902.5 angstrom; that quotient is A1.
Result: 1.25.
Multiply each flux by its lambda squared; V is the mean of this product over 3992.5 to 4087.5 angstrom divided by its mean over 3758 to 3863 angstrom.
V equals 1.48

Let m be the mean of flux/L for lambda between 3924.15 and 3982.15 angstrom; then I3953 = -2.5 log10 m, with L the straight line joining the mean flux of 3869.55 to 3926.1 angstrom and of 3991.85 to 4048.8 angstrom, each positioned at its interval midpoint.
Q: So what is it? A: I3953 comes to 0.23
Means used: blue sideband 23.6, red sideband 29.1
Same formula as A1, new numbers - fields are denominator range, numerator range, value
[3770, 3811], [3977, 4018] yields 1.42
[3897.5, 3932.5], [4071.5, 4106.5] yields 1.18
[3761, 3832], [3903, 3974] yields 1.09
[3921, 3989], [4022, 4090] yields 1.38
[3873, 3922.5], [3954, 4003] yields 1.04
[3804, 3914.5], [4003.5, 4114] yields 1.32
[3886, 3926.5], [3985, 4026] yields 1.30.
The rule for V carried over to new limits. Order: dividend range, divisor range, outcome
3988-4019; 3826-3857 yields 1.44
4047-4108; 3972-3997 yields 1.12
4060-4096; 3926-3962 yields 1.34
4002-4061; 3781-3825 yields 1.45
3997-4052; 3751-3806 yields 1.62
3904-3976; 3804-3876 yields 0.98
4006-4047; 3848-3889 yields 1.29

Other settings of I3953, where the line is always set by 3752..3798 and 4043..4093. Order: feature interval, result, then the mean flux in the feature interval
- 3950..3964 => 0.07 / 24.3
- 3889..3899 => 0.16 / 20.7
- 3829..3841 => 0.30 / 17.1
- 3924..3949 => 0.14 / 22.2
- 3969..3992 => 0.17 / 22.6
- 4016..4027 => -0.09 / 30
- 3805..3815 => -0.15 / 25.1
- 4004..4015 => -0.05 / 28.6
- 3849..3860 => -0.13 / 25.9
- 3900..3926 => -0.03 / 25.2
